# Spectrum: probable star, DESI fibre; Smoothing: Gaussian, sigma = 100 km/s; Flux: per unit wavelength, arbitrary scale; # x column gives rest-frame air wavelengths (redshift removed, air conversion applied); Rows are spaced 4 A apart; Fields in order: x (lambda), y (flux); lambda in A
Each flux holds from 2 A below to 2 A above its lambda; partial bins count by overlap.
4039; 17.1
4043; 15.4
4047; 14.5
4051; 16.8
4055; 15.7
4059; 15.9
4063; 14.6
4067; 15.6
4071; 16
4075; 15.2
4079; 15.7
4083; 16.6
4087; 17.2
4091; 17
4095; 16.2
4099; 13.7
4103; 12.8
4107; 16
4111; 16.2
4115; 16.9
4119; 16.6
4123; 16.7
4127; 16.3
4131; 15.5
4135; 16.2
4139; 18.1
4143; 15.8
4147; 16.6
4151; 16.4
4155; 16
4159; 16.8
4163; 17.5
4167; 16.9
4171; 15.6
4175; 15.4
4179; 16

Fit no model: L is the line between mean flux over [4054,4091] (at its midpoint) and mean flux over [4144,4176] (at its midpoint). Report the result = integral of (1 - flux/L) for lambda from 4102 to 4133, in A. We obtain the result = 0.4 A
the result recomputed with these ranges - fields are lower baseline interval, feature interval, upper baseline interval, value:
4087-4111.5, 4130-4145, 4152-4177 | -0.5 A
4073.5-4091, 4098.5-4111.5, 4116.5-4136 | 1.3 A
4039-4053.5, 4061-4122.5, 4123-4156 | 1.2 A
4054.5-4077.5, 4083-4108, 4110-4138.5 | 0.6 A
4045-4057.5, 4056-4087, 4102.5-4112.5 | -0.5 A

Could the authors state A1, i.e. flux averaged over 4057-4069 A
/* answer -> 15.4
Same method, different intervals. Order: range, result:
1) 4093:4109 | 14.7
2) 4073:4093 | 16.3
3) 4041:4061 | 15.7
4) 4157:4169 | 17.1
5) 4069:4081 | 15.6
